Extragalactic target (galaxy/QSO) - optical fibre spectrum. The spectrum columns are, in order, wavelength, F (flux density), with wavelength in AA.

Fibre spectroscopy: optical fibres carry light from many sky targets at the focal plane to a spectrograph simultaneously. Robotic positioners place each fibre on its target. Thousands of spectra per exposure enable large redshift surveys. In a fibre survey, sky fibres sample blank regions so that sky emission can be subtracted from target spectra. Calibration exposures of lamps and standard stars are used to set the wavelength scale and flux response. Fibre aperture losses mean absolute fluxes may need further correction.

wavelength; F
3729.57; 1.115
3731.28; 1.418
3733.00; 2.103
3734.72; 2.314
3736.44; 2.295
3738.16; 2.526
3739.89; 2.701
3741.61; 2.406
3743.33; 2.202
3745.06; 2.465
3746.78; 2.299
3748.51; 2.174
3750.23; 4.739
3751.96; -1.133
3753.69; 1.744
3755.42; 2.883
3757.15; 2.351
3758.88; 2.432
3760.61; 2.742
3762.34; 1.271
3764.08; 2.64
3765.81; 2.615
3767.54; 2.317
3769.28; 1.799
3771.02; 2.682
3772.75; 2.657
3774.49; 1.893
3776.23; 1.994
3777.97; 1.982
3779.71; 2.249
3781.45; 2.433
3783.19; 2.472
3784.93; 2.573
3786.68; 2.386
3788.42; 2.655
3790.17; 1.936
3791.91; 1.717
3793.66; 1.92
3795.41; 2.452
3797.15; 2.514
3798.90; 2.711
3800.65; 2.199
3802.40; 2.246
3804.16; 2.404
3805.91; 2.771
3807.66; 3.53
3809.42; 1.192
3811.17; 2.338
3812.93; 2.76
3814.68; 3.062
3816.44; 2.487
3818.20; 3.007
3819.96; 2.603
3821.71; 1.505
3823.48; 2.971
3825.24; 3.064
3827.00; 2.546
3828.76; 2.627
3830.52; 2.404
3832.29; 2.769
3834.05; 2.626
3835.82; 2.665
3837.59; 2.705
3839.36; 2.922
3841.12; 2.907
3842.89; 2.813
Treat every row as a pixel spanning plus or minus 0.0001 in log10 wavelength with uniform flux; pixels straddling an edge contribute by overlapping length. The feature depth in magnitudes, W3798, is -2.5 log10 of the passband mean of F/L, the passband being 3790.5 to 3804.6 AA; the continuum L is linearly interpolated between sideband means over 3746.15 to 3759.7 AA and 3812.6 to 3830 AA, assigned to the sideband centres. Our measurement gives 0.11 mag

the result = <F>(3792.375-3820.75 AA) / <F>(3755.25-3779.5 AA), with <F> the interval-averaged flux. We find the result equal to 1.1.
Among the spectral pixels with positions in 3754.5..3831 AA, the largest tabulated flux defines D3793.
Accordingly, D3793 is 3.53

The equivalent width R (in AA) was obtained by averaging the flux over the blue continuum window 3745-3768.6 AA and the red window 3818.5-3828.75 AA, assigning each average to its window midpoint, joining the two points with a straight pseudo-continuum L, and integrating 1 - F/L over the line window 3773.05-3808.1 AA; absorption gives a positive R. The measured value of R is 1.0 AA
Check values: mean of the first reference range 2.24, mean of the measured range 2.34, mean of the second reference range 2.57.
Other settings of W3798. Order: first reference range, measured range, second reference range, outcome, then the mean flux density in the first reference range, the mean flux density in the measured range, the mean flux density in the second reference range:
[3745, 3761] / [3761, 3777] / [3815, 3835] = 0.049 mag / 2.25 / 2.22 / 2.61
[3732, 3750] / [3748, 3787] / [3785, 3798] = 0.035 mag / 2.43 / 2.26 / 2.25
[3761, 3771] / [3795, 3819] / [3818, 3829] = -0.028 mag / 2.2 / 2.55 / 2.59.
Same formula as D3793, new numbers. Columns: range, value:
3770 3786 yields 2.682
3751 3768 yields 2.883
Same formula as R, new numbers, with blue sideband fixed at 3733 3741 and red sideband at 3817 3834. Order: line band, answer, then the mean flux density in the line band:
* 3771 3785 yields 1.21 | 2.29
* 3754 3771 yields 0.94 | 2.34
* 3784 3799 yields 1.41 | 2.3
